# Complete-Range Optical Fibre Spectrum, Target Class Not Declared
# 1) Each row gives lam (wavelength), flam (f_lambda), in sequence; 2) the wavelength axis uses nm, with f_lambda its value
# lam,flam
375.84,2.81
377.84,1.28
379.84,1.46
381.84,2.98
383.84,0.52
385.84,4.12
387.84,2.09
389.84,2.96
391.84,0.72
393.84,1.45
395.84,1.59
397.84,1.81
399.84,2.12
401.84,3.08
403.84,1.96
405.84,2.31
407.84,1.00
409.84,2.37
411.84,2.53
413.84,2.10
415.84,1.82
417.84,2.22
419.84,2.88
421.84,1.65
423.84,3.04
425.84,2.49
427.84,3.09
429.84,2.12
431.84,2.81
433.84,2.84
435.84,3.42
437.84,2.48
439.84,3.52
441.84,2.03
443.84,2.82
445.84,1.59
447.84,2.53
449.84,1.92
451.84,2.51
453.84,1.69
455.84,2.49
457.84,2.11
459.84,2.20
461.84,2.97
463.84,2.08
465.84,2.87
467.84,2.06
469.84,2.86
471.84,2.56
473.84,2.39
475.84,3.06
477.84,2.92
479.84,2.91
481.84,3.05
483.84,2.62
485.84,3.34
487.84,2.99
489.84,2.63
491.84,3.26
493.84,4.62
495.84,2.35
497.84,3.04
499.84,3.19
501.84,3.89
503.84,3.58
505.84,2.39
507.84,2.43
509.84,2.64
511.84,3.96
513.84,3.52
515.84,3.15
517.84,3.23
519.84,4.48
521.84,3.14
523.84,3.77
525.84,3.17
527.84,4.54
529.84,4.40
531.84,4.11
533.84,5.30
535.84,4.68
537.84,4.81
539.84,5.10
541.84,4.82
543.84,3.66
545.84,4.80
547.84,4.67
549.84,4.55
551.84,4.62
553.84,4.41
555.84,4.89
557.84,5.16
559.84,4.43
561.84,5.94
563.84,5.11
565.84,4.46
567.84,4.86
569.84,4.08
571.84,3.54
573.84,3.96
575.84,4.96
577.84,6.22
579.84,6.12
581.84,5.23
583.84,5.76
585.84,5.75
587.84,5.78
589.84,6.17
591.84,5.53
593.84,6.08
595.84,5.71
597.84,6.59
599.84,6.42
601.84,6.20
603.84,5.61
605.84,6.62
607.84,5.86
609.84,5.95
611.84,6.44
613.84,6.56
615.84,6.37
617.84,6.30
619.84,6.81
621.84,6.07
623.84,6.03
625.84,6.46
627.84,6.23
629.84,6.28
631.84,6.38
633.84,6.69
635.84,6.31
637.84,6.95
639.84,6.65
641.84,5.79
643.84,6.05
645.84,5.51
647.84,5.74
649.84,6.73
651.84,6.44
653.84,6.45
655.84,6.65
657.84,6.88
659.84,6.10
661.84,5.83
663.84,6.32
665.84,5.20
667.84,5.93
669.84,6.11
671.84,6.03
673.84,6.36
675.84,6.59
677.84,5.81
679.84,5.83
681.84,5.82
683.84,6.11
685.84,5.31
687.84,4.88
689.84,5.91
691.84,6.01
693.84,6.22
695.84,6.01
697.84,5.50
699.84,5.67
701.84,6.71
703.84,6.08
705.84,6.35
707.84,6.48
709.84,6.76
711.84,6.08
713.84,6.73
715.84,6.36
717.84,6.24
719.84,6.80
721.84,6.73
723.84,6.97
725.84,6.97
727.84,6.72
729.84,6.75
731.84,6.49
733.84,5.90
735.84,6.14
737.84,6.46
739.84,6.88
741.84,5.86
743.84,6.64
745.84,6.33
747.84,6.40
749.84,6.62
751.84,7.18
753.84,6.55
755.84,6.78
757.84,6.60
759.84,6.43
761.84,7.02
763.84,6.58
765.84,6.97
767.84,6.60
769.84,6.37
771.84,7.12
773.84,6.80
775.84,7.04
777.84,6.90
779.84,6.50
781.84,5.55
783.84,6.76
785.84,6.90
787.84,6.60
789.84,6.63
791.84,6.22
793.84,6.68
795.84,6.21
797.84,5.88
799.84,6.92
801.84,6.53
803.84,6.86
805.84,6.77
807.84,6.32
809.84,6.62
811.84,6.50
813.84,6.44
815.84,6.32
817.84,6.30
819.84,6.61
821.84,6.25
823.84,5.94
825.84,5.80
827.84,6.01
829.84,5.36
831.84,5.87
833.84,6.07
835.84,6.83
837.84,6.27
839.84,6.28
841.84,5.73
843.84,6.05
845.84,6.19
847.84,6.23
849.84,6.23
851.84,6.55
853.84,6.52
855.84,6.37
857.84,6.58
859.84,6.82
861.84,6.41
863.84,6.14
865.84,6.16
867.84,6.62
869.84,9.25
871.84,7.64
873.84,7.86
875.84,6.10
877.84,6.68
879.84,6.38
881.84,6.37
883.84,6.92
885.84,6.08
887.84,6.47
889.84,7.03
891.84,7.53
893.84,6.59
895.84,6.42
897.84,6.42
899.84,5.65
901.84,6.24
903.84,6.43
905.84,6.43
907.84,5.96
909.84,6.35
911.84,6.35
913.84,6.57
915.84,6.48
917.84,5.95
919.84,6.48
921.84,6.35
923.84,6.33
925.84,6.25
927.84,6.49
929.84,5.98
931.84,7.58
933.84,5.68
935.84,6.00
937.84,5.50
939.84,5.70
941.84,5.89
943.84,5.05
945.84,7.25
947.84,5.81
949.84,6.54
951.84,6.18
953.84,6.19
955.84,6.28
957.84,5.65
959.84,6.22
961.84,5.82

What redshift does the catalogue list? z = 0.33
